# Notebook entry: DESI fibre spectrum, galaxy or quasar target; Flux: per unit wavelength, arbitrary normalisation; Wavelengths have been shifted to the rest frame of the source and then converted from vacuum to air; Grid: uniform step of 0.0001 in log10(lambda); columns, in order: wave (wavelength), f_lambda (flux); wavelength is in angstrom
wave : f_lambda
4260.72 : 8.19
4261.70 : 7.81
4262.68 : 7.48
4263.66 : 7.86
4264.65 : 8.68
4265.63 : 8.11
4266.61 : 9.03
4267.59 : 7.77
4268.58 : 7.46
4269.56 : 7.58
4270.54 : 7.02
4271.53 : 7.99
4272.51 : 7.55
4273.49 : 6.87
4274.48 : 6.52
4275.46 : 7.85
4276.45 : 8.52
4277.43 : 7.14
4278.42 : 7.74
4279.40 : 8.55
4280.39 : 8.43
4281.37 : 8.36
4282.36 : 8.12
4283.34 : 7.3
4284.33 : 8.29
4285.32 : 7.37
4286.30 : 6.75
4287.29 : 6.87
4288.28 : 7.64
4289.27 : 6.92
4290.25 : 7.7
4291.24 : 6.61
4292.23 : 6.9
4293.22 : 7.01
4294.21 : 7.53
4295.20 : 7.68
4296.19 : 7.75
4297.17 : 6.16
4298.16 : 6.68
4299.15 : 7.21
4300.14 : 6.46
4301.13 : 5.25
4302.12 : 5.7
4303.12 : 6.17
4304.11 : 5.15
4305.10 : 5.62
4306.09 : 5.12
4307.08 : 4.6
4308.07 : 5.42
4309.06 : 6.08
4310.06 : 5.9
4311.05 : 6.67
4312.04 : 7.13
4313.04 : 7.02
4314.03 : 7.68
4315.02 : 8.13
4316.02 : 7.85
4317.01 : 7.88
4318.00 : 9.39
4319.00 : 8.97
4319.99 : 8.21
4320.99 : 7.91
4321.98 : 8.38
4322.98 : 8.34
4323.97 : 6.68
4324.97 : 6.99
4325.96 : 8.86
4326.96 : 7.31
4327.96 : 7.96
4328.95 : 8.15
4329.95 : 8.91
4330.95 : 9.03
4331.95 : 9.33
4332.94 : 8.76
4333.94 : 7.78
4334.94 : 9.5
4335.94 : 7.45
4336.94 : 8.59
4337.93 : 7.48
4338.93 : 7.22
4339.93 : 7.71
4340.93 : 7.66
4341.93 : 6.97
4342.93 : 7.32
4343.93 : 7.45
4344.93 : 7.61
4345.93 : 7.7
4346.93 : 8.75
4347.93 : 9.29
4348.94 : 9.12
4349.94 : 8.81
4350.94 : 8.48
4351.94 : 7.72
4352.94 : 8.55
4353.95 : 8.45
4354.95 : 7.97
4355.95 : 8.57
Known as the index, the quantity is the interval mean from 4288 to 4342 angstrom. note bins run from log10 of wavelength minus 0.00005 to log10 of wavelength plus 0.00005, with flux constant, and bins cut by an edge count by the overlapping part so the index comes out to 7.33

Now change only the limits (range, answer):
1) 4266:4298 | 7.52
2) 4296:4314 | 6.13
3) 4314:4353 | 8.15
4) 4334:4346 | 7.73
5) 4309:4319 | 7.5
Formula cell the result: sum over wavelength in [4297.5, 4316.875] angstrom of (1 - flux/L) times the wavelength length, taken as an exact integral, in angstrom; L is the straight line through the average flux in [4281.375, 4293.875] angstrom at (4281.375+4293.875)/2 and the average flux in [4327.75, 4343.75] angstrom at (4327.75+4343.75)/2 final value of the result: 3.33 angstrom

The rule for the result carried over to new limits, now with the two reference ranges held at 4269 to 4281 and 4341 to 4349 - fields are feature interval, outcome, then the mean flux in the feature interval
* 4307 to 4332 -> 0.6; 7.67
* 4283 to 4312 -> 4.4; 6.57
